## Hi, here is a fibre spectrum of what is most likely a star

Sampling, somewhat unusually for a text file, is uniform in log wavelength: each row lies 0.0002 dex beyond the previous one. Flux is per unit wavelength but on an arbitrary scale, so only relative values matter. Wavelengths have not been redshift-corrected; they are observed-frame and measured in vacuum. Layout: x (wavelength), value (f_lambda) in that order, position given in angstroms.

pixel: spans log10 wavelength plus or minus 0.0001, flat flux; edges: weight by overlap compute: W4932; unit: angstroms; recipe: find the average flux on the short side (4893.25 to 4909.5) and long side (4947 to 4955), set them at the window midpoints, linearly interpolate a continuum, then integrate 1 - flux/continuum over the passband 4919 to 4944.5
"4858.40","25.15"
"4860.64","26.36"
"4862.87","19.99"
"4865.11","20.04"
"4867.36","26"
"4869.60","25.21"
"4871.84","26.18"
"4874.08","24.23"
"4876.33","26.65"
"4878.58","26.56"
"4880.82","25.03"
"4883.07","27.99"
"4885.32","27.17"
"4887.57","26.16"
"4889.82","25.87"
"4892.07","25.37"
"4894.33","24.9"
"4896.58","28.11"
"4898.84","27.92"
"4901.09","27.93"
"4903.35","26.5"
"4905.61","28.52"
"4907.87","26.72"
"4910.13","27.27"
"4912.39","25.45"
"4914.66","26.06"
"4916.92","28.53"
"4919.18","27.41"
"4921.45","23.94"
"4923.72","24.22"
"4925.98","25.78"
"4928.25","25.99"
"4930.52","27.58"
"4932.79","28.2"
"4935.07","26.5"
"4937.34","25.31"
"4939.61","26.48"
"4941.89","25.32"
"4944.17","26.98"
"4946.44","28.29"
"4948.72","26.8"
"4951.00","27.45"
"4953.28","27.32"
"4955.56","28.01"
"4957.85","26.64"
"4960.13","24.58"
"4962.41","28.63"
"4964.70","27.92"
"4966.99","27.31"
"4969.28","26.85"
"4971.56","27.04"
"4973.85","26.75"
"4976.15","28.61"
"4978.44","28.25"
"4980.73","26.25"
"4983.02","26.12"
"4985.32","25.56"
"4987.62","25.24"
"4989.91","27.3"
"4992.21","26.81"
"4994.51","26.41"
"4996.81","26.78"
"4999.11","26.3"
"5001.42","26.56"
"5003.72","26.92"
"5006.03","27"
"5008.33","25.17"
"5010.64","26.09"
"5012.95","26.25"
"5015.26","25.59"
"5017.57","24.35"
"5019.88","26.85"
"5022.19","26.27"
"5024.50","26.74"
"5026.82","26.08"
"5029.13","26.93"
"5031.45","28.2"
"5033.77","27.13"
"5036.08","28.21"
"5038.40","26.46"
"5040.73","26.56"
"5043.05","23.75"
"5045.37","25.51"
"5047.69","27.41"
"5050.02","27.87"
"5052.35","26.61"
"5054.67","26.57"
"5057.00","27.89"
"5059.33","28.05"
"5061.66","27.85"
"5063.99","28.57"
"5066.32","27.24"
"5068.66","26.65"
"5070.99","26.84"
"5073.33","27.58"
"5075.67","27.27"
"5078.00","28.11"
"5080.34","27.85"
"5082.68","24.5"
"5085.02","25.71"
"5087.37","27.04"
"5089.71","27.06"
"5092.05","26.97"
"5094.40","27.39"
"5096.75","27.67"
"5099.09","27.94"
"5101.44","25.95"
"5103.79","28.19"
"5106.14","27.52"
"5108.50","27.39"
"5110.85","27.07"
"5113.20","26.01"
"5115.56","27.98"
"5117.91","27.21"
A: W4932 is 1.1 angstroms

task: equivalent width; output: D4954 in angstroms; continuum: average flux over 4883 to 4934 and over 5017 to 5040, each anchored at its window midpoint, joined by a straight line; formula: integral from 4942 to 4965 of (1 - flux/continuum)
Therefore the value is -0.4 angstroms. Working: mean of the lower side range 26.6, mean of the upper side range 26.8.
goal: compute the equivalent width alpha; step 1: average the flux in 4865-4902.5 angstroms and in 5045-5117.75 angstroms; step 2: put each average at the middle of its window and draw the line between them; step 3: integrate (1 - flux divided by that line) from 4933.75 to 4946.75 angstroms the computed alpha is 0.0 angstroms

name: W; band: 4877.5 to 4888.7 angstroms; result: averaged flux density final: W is 26.6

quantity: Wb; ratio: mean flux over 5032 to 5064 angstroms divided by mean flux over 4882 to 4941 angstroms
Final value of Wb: 1.02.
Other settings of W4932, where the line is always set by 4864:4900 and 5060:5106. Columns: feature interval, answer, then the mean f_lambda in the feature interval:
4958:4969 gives -0.27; 27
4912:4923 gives -0.07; 26.2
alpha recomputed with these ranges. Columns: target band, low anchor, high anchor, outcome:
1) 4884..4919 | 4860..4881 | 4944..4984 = -1.9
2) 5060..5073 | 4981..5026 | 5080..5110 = -0.3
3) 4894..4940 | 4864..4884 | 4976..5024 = -1.8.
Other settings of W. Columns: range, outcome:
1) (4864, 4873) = 24.4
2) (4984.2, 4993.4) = 26.2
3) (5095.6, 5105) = 27.5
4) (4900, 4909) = 27.4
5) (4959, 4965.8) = 27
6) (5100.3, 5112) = 27.2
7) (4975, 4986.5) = 26.9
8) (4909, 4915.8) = 26.3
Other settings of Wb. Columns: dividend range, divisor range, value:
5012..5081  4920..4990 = 1.01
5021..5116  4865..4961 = 1.02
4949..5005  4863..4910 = 1.03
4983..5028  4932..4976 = 0.97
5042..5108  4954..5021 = 1.02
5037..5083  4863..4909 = 1.04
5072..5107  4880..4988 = 1.01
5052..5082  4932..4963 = 1.02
